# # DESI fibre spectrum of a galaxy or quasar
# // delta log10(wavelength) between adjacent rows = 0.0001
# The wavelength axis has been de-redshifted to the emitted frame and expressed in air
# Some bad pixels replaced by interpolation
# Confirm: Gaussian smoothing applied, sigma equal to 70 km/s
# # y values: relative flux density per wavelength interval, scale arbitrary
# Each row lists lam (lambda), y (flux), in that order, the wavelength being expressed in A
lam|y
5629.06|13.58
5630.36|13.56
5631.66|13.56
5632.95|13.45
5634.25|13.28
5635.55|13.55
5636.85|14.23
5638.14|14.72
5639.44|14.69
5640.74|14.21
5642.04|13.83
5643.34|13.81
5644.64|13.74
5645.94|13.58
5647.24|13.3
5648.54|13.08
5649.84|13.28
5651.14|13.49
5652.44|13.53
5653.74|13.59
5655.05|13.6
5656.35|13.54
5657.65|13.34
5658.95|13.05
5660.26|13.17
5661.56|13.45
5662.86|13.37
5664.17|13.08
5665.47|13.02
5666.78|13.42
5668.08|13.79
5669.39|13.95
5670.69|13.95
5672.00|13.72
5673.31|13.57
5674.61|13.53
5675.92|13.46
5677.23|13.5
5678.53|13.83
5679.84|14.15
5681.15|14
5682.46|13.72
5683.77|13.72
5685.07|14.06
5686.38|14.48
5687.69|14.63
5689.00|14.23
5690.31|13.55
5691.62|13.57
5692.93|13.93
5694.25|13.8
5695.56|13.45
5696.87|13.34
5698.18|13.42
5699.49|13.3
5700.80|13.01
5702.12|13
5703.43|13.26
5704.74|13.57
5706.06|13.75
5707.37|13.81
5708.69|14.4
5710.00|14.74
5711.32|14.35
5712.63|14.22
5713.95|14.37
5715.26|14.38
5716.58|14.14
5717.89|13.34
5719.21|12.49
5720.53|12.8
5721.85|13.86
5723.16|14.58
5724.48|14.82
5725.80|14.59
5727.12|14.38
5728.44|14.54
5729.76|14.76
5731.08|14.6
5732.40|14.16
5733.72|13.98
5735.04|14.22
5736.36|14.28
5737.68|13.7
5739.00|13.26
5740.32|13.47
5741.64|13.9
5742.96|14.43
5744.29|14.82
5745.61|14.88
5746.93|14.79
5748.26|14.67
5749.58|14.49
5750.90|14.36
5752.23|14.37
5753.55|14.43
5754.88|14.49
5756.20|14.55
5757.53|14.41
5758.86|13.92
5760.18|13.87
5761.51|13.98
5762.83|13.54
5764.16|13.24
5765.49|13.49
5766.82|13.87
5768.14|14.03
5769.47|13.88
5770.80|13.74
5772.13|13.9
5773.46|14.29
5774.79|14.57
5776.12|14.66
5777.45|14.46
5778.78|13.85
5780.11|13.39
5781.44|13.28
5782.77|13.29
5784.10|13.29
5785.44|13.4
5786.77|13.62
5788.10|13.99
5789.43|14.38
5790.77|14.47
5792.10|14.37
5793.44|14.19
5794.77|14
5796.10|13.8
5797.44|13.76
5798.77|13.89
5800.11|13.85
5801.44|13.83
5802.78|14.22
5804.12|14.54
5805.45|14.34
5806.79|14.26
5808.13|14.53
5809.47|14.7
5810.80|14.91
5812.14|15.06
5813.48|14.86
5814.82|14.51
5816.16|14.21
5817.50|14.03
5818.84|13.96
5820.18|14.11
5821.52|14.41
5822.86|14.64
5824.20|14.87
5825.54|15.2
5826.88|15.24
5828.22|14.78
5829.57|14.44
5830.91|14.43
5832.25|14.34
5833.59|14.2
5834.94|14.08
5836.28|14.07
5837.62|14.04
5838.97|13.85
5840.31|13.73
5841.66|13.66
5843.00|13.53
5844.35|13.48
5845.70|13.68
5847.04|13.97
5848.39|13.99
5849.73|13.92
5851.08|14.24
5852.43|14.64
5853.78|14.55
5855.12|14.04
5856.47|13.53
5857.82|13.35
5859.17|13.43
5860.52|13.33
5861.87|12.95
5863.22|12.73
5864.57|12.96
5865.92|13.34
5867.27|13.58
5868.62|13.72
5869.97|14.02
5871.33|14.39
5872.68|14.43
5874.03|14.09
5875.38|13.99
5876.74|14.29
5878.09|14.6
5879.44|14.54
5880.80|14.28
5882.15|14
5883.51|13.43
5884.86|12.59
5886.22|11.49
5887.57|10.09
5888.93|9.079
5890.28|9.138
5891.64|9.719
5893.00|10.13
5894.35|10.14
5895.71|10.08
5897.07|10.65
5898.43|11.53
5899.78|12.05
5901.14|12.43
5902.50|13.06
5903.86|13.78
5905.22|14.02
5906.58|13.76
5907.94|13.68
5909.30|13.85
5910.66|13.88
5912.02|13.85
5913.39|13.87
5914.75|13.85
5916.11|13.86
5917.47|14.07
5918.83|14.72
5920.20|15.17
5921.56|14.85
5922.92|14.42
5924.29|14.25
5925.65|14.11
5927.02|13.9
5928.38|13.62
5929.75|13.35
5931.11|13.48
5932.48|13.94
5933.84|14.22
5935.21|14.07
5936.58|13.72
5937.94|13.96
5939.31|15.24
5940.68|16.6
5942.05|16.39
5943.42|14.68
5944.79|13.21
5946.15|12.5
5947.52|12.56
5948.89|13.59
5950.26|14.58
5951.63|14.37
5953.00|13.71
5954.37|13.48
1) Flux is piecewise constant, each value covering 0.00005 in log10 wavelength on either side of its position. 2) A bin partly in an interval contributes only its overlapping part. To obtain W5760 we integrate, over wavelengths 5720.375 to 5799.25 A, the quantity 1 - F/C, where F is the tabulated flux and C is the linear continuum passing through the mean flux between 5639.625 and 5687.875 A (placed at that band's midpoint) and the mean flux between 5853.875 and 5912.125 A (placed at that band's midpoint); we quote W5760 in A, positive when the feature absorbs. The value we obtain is -4.8 A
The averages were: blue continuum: 13.6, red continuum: 12.8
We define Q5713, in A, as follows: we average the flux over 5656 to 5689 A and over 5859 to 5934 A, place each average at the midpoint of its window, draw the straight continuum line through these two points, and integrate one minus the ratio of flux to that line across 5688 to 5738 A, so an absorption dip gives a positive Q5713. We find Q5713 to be -1.3 A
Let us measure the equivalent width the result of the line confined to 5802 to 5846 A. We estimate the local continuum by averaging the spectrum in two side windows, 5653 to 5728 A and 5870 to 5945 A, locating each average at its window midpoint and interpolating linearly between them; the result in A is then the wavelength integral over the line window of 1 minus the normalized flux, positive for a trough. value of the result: -2.7 A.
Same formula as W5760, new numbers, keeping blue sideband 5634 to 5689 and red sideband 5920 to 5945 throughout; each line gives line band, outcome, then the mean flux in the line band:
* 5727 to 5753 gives -0.8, 14.3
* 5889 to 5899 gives 2.9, 10.1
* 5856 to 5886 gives 1.2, 13.7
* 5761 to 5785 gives 0.3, 13.8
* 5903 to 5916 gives 0.5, 13.8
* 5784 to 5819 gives -0.4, 14.2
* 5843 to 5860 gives 0.4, 13.9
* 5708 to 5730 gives -0.5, 14.1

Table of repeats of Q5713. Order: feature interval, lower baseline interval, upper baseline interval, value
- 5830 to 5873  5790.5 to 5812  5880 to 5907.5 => -3.0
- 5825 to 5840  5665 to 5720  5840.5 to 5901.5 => -1.5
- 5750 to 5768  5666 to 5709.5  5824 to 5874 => -0.3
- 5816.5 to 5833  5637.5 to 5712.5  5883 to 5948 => -1.4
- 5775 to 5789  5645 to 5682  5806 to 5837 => 0.5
